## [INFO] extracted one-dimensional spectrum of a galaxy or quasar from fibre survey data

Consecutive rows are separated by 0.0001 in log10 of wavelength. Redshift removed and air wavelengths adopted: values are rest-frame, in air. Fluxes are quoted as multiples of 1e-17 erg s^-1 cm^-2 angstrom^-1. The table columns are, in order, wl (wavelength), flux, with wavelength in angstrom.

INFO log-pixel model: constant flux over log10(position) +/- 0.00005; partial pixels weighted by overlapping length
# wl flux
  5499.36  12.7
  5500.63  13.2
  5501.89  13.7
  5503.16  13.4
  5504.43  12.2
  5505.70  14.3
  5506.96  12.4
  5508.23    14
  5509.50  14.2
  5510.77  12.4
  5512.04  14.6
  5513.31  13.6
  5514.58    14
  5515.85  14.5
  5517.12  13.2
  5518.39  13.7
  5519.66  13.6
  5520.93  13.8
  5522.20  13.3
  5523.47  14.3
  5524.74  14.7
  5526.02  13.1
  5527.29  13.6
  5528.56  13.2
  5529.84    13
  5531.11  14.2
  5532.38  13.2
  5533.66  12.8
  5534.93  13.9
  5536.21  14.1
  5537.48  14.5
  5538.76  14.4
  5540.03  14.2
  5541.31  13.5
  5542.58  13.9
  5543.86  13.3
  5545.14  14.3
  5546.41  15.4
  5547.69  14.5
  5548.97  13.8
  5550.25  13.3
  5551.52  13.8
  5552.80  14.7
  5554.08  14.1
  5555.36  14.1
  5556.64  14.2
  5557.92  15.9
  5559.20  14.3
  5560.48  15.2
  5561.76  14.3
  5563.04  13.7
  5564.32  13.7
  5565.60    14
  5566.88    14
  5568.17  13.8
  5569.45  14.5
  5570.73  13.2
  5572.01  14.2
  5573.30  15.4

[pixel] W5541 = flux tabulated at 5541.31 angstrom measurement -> 13.5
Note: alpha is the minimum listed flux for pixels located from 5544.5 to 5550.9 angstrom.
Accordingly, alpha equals 13.3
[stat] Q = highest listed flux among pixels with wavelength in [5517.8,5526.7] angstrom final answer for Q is 14.7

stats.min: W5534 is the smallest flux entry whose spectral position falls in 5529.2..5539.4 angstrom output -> 12.8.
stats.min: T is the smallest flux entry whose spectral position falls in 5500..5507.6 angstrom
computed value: 12.2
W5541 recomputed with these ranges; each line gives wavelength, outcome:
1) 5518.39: 13.7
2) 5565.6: 14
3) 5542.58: 13.9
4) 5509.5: 14.2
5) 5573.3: 15.4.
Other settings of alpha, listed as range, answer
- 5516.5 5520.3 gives 13.2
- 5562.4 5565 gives 13.7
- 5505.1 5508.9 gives 12.4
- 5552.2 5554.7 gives 14.1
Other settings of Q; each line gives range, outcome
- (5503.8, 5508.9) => 14.3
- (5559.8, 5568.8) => 15.2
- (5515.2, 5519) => 14.5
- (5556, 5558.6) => 15.9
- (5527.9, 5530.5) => 13.2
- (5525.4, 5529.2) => 13.6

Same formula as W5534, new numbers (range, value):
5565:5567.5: 14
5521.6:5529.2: 13.1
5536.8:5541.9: 13.5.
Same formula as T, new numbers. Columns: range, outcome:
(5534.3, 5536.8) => 13.9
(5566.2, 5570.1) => 13.8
